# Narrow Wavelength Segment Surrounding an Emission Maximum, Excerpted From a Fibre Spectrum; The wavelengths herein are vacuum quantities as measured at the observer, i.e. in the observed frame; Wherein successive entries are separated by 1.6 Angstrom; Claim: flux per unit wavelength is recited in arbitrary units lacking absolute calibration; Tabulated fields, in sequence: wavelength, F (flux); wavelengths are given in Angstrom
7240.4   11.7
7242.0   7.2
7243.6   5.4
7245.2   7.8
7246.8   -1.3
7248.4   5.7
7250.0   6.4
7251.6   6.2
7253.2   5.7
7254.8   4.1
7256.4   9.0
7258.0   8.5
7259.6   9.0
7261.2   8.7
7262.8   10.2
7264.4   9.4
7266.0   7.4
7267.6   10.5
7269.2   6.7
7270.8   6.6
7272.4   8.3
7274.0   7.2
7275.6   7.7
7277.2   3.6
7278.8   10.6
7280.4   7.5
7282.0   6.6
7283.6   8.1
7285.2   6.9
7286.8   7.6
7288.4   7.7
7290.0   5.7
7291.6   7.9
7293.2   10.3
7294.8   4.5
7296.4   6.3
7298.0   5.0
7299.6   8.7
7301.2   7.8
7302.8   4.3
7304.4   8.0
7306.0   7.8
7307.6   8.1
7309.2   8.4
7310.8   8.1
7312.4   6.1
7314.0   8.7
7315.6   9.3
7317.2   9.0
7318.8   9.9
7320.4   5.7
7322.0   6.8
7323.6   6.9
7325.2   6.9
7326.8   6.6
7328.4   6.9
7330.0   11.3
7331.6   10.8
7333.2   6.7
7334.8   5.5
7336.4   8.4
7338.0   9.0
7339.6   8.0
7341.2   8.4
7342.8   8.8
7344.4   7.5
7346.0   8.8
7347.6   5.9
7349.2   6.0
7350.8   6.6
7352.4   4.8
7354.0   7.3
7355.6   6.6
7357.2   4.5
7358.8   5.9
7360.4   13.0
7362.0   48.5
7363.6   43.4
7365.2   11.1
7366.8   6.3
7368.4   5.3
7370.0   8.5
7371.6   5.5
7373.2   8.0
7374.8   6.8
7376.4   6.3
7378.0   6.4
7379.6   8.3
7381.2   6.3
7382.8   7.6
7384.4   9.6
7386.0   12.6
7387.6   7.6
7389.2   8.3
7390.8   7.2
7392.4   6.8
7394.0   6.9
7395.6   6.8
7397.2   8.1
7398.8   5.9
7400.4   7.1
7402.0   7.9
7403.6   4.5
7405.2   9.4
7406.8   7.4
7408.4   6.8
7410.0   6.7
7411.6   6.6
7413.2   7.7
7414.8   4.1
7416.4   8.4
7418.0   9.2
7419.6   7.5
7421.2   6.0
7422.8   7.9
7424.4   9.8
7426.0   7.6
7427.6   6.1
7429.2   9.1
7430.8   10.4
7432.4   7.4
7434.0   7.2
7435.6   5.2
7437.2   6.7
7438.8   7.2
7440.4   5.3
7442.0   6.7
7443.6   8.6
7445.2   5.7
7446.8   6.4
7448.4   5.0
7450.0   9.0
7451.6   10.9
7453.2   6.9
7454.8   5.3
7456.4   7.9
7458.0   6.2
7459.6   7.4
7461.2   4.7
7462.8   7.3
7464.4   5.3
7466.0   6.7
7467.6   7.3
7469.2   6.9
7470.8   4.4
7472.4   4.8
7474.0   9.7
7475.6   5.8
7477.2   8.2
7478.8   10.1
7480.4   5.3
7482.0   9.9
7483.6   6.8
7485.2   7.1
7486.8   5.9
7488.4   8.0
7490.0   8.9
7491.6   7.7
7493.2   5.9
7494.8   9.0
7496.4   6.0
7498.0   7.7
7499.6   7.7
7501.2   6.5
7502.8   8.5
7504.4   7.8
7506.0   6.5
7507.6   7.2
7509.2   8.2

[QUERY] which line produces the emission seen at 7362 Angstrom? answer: H-alpha 6563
